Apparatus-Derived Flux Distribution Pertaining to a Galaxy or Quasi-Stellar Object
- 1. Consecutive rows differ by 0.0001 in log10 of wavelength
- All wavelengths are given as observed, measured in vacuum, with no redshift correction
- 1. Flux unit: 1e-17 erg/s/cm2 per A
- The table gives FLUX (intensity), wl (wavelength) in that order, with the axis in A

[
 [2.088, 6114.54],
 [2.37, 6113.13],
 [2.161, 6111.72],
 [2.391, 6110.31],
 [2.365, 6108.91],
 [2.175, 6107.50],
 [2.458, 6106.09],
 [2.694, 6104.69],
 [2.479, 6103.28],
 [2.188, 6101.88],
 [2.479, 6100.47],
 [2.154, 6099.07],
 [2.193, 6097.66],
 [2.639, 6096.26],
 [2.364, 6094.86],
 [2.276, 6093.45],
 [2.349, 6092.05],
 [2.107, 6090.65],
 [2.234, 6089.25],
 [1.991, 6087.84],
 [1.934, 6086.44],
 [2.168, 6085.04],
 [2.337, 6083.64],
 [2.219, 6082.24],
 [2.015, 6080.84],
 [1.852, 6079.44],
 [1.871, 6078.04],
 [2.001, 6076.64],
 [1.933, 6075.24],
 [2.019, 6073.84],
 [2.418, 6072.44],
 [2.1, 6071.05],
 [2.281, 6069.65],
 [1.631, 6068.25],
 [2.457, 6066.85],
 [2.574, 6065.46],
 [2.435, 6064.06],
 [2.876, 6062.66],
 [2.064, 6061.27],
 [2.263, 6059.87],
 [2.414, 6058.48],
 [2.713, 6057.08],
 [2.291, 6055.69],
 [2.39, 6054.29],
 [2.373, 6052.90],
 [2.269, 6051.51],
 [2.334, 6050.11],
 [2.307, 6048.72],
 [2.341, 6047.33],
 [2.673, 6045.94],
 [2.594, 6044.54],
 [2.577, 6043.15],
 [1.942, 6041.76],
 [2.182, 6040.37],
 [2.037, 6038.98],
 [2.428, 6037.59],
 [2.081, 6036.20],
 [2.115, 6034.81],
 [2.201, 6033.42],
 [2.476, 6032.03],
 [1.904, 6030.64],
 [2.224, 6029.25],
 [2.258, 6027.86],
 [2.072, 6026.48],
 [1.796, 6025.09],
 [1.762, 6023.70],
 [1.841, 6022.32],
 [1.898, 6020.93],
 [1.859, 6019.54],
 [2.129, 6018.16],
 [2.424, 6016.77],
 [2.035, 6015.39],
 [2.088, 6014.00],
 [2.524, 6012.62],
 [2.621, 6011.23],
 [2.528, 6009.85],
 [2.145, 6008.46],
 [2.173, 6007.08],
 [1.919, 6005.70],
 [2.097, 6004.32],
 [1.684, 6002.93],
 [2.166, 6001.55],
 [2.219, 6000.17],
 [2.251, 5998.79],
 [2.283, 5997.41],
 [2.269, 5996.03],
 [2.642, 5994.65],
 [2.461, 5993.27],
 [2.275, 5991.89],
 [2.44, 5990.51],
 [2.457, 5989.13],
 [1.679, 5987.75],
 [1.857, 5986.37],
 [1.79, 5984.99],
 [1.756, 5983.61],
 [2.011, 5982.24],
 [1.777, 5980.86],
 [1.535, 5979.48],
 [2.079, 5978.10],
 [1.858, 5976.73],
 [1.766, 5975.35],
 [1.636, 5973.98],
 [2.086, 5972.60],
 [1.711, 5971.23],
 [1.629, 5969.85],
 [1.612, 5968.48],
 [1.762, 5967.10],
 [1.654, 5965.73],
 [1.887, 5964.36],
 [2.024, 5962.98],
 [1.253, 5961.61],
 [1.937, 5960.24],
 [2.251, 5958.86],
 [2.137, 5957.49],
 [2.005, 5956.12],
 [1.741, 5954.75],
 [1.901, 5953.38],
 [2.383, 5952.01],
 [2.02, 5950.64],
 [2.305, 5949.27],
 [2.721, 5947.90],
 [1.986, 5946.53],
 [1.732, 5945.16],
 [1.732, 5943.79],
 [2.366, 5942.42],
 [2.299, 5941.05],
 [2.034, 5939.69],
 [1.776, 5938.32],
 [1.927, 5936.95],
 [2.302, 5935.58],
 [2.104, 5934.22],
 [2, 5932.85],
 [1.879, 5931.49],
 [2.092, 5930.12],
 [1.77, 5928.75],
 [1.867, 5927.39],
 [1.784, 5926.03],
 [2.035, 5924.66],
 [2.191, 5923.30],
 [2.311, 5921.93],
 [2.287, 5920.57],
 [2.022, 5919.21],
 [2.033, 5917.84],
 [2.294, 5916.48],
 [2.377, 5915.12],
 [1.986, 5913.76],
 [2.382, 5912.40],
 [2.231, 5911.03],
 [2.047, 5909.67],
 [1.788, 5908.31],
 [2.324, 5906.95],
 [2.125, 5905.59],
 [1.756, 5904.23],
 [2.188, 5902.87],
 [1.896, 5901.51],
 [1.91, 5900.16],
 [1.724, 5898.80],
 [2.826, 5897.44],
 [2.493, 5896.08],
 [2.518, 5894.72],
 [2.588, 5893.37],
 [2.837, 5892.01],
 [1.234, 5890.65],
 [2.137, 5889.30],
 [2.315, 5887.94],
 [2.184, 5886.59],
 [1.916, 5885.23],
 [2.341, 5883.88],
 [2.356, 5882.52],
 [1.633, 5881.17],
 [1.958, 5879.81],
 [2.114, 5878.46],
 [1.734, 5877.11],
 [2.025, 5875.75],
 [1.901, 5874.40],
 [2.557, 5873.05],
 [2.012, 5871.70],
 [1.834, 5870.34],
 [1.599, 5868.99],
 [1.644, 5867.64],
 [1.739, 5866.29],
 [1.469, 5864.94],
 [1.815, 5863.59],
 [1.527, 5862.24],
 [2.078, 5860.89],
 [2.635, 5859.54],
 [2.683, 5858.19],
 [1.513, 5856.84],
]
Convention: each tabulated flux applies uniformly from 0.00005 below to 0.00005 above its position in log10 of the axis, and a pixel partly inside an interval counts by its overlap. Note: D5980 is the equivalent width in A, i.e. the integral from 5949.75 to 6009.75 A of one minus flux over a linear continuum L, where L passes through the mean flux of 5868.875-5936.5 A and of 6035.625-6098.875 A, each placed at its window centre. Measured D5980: 5.1 A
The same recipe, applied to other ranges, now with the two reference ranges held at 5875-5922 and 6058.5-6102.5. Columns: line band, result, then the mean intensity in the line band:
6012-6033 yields 1.0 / 2.09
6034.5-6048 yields -0.7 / 2.3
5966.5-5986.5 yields 3.5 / 1.79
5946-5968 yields 1.7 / 1.99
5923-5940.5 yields 1.4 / 1.98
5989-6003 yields -0.8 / 2.31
